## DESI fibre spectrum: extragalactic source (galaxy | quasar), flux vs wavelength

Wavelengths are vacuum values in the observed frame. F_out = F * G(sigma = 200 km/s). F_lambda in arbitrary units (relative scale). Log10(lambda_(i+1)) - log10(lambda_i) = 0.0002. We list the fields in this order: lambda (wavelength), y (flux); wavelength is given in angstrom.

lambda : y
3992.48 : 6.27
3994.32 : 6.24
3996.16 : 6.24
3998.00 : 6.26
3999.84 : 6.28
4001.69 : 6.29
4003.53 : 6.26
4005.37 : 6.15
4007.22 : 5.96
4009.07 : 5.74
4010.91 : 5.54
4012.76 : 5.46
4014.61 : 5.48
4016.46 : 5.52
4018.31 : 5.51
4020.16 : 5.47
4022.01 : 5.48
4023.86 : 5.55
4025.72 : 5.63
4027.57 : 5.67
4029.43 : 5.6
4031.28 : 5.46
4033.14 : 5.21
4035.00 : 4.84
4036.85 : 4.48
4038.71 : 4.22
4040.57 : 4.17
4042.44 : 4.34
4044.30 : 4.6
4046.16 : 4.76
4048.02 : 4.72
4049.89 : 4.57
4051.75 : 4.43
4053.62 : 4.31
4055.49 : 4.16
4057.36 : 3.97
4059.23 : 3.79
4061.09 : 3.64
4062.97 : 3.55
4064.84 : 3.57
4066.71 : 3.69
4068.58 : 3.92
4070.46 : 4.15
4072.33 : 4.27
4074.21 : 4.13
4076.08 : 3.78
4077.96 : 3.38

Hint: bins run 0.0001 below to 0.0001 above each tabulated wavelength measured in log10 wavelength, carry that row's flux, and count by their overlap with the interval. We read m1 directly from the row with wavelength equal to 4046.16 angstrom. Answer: 4.76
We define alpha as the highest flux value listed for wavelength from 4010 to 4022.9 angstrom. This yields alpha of 5.54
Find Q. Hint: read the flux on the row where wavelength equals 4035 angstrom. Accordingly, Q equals 4.84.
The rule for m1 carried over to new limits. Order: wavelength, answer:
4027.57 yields 5.67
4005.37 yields 6.15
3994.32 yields 6.24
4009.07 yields 5.74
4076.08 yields 3.78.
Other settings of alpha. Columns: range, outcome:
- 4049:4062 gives 4.57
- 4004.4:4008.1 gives 6.15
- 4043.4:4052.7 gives 4.76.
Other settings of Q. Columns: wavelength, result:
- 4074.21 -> 4.13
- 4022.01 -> 5.48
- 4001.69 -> 6.29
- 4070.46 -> 4.15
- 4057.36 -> 3.97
